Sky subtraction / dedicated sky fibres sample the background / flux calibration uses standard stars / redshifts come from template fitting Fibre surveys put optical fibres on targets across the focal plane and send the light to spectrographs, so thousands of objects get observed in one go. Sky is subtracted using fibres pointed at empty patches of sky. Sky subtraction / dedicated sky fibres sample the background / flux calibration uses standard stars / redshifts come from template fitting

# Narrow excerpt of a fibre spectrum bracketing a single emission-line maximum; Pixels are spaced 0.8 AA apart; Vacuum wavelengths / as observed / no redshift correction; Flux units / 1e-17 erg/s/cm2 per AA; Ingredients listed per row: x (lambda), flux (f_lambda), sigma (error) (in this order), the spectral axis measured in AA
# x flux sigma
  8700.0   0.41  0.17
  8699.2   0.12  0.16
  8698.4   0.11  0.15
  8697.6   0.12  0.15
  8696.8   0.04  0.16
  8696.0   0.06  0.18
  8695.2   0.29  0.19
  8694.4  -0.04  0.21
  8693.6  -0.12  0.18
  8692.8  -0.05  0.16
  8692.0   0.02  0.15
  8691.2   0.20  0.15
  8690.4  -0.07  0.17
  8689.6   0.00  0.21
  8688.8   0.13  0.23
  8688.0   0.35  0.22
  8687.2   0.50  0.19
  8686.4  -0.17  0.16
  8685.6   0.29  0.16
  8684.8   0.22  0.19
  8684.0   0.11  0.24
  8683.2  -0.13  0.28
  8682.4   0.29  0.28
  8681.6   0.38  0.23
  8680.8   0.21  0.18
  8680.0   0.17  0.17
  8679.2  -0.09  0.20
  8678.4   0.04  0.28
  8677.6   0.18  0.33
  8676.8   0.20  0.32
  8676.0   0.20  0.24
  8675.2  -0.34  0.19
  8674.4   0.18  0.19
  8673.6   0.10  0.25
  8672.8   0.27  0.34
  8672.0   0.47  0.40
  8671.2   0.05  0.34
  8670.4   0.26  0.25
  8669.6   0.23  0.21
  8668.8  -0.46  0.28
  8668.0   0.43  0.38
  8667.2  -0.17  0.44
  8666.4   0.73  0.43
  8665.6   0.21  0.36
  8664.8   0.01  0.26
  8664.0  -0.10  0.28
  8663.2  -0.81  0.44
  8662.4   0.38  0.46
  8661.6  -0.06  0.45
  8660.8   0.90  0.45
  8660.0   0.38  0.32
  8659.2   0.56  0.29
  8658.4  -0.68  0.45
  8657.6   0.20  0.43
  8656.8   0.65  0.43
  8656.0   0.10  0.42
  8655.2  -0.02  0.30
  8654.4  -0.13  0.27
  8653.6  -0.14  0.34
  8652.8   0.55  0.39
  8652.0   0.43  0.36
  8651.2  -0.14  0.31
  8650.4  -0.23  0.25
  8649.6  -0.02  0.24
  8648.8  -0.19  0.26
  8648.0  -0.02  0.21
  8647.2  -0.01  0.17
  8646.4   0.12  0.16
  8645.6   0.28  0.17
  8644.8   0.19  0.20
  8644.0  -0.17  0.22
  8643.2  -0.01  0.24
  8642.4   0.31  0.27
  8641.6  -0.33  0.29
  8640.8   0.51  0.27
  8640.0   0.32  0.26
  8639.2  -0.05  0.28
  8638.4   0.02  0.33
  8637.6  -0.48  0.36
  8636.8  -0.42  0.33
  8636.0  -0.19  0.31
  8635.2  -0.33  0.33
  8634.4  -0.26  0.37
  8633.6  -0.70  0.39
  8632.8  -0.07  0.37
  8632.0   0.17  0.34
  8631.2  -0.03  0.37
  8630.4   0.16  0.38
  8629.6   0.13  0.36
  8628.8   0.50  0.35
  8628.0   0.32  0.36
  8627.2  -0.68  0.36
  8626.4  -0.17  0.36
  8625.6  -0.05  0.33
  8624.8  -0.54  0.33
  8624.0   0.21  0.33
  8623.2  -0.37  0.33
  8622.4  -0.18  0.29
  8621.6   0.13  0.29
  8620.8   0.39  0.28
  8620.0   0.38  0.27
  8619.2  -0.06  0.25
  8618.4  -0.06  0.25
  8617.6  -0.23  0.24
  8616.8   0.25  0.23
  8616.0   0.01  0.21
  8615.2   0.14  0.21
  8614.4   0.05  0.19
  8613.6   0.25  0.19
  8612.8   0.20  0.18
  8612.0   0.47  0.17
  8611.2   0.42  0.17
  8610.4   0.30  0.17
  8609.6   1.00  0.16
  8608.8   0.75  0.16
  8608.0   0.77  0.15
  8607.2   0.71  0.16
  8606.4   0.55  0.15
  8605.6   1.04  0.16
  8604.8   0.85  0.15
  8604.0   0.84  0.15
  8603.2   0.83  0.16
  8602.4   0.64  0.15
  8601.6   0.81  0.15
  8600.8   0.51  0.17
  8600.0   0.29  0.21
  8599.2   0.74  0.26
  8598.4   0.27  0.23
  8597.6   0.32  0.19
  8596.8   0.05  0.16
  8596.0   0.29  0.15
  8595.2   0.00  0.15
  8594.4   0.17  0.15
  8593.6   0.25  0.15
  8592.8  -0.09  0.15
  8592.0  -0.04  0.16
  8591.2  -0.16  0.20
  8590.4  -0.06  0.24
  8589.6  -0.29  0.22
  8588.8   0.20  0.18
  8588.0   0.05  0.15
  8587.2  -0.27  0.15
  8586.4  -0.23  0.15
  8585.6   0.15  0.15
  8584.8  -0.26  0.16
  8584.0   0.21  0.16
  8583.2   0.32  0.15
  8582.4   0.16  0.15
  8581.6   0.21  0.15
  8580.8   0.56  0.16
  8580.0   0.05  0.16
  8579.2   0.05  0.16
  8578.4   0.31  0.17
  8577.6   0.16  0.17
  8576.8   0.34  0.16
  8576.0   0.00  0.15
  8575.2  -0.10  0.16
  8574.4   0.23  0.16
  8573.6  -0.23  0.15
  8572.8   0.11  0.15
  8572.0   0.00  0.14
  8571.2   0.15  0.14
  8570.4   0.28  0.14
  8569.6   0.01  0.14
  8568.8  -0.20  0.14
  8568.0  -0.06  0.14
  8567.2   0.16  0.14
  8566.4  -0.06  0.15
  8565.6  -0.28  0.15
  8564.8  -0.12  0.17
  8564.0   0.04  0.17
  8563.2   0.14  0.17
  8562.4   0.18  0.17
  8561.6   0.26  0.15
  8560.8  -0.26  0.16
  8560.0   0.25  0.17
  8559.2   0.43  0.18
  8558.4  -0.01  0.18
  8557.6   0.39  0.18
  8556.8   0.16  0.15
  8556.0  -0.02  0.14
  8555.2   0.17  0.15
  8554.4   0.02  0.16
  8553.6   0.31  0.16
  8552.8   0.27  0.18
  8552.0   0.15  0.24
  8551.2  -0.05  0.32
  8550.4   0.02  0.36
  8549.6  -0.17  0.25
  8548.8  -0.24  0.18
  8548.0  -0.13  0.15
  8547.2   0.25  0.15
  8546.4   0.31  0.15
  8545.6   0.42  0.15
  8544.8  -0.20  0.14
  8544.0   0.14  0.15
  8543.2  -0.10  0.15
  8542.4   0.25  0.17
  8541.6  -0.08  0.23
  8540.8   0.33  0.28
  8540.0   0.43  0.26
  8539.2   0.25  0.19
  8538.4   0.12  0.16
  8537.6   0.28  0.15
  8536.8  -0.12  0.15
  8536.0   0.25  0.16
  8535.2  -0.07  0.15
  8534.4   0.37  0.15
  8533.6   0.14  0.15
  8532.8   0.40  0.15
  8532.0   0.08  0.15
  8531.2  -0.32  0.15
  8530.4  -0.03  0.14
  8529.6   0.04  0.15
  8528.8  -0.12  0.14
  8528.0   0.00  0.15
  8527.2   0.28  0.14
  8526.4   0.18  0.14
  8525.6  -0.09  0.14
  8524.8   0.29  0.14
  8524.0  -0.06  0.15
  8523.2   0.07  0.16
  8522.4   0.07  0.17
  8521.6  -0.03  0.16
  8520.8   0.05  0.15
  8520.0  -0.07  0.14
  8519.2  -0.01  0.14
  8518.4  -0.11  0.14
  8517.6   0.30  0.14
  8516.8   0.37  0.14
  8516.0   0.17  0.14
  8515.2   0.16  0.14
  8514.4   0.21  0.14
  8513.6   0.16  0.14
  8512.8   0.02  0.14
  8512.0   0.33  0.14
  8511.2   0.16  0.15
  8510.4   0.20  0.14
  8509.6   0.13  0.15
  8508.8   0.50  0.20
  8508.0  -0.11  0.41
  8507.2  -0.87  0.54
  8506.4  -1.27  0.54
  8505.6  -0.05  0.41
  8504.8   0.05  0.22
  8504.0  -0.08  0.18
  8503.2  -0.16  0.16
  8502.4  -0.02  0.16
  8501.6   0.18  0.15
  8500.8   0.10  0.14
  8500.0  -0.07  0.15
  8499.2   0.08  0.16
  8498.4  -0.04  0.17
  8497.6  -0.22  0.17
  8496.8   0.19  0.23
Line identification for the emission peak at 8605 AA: [O II] 3727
